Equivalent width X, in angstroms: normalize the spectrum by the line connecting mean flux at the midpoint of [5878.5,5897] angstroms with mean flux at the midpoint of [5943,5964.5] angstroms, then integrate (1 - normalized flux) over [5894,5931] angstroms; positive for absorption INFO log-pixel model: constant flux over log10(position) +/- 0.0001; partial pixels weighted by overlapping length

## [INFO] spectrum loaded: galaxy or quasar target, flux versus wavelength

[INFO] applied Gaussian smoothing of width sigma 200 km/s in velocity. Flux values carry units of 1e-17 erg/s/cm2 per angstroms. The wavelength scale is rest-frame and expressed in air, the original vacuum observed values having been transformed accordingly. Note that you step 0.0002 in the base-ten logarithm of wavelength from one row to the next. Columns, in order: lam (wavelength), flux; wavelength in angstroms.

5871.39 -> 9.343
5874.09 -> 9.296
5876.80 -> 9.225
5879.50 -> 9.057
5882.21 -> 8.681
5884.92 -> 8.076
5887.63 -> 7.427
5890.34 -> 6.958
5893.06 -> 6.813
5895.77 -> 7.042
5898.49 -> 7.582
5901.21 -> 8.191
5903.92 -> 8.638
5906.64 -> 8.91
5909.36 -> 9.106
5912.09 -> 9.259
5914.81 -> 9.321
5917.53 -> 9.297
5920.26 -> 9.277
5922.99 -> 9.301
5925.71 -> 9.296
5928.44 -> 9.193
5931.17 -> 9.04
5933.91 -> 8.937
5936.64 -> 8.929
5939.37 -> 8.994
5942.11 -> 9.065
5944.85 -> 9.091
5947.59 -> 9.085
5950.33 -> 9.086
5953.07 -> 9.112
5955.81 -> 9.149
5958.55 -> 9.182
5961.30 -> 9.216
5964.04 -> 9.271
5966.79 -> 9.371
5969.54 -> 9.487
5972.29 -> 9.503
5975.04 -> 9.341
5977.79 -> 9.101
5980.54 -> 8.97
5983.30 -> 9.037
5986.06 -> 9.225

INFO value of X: -2.41 angstroms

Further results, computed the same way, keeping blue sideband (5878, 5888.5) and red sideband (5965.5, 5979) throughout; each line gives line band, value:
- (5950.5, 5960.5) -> 0.04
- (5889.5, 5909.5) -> 1.64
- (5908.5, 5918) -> -0.59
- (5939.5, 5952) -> -0.01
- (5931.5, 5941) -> -0.01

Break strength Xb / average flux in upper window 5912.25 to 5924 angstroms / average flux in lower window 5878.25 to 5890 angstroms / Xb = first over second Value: 1.1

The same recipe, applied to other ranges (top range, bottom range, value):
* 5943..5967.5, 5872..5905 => 1.13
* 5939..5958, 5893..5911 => 1.12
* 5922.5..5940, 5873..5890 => 1.07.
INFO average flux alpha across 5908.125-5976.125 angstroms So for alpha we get 9.2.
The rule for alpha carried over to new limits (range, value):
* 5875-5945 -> 8.64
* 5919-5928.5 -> 9.28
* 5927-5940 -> 9.02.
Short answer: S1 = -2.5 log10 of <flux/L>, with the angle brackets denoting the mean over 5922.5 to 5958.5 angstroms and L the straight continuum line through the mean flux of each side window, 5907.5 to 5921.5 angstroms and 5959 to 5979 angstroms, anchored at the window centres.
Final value 0.021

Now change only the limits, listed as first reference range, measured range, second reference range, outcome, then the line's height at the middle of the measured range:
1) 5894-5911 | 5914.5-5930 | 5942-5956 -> -0.08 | 8.59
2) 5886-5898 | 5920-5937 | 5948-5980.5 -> -0.12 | 8.19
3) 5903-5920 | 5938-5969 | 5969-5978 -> 0.02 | 9.29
